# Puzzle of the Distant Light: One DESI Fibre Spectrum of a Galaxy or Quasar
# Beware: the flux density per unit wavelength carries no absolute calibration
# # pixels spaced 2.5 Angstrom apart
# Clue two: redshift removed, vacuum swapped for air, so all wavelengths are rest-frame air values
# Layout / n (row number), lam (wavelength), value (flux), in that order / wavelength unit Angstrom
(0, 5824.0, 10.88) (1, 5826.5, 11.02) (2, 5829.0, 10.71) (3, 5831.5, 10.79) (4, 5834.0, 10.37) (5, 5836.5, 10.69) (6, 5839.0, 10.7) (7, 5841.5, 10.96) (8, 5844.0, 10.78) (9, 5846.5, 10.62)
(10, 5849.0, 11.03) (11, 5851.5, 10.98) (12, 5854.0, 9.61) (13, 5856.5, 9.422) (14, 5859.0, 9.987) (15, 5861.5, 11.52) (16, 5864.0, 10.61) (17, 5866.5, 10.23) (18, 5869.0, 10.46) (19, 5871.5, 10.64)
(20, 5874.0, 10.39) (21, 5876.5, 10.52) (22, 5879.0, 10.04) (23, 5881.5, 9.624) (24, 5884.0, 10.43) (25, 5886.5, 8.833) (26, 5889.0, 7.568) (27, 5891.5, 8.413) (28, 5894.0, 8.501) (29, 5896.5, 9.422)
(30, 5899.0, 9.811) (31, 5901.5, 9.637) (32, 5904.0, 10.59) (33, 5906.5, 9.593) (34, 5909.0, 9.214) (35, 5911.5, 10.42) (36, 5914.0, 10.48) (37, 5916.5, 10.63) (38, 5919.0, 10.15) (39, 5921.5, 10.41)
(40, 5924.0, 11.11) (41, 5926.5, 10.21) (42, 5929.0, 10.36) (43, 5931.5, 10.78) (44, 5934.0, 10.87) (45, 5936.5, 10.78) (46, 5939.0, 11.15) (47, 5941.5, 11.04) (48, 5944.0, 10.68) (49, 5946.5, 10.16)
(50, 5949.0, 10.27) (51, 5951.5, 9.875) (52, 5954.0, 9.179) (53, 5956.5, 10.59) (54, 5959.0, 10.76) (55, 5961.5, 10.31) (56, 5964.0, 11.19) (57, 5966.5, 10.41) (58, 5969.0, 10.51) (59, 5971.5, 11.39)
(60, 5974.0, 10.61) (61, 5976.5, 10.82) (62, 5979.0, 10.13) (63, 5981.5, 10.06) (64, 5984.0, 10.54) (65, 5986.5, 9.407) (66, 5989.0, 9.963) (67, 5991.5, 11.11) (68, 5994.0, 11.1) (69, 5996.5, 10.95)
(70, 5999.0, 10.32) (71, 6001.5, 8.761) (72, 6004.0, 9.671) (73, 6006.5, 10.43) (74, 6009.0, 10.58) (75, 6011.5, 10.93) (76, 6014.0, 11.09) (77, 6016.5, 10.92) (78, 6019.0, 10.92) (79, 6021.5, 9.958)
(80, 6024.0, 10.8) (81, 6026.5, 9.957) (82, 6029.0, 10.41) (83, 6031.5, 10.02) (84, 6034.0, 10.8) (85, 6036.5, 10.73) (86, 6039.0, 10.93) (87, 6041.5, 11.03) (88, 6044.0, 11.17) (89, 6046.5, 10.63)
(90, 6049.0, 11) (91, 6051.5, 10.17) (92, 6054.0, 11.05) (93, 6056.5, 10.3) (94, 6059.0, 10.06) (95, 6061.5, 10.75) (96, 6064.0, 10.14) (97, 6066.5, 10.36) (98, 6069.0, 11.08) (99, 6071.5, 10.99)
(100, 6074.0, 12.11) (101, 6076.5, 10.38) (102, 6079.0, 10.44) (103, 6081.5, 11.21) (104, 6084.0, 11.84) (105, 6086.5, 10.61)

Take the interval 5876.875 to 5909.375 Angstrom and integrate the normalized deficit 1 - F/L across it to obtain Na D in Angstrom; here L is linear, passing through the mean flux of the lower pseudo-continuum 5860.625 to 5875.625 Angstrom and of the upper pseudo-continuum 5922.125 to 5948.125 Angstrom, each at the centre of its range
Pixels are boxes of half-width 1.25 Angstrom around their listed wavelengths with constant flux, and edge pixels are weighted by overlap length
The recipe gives 3.8 Angstrom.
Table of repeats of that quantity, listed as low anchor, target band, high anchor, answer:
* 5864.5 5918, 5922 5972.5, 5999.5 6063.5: -2.5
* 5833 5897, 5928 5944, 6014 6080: -0.8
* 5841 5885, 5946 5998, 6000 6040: -0.1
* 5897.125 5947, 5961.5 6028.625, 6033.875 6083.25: 0.8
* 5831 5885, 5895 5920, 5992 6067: 1.2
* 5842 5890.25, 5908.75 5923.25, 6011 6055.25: 0.0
